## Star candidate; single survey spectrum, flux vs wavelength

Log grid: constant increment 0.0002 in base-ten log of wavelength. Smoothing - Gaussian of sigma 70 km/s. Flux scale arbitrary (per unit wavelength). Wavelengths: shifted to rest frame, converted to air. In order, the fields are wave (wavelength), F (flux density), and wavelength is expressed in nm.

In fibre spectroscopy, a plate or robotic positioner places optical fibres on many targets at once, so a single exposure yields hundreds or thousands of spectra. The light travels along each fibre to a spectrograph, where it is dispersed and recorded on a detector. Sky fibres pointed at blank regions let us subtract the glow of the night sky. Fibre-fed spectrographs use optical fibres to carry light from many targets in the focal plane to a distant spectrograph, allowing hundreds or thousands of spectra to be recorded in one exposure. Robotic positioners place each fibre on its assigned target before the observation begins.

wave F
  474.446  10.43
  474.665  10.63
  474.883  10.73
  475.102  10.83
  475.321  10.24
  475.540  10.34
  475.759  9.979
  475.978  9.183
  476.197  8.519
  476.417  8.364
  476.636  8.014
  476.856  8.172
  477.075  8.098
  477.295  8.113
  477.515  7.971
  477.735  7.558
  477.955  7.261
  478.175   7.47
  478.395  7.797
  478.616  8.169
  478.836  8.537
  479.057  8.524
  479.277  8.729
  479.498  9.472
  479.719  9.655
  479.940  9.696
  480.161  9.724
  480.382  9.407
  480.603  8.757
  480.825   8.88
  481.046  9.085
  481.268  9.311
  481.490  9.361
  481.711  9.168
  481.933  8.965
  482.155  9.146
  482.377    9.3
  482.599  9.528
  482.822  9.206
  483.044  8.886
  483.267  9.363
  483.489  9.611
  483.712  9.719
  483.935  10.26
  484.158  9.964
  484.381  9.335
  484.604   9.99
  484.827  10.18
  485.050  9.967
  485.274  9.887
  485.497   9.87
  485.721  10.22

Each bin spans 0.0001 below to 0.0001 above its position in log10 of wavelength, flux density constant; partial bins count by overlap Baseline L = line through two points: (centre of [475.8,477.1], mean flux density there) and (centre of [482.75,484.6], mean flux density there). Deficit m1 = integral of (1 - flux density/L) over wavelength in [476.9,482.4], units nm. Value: 0.17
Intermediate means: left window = 8.5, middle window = 8.71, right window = 9.58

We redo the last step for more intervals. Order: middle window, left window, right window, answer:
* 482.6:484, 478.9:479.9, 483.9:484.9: 0.04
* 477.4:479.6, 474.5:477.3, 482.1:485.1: 0.31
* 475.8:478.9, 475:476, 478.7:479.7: 0.46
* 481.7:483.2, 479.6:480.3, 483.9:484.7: 0.09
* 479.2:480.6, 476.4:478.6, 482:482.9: -0.14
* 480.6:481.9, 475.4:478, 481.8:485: 0.01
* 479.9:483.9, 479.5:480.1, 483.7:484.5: 0.18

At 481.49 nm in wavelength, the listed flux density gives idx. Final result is 9.361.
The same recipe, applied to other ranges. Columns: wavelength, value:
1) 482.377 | 9.3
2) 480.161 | 9.724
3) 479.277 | 8.729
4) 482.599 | 9.528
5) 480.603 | 8.757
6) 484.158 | 9.964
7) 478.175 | 7.47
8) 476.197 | 8.519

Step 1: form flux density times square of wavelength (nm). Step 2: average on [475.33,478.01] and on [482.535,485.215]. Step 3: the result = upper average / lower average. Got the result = 1.2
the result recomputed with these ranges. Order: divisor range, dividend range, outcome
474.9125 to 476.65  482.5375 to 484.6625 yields 1.03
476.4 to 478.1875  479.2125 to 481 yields 1.19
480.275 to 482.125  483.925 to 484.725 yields 1.09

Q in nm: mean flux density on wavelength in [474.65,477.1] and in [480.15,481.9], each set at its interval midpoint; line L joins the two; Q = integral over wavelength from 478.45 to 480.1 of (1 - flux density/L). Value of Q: 0.05 nm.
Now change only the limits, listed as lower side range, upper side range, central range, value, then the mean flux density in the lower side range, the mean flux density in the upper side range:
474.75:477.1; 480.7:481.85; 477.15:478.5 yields 0.231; 9.37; 9.15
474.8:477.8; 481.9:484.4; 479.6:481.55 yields -0.006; 9.01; 9.46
